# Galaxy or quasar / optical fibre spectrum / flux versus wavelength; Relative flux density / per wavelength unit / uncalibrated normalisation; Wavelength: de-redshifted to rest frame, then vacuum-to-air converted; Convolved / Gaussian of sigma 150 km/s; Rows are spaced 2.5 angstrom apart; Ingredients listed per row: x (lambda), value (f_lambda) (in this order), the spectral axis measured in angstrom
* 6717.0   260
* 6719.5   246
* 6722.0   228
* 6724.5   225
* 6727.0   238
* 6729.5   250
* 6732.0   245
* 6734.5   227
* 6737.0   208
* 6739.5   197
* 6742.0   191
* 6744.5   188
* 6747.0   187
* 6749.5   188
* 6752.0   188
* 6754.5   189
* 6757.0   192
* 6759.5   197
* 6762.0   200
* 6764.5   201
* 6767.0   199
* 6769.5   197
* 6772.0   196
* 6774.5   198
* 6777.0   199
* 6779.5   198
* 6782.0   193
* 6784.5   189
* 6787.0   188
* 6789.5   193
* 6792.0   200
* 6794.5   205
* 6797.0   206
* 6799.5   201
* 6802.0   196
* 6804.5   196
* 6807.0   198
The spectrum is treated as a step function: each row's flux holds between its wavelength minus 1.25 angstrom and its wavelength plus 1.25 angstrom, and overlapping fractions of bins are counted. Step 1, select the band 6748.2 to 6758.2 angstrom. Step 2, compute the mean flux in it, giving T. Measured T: 189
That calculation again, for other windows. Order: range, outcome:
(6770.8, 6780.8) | 198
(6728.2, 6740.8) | 225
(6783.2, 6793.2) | 192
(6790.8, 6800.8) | 203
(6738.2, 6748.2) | 191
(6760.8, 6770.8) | 199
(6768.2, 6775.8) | 197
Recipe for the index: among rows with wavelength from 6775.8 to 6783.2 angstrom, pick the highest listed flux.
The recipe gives 199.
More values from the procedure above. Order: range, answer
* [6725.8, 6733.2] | 250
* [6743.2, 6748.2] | 188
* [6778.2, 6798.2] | 206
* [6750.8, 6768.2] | 201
